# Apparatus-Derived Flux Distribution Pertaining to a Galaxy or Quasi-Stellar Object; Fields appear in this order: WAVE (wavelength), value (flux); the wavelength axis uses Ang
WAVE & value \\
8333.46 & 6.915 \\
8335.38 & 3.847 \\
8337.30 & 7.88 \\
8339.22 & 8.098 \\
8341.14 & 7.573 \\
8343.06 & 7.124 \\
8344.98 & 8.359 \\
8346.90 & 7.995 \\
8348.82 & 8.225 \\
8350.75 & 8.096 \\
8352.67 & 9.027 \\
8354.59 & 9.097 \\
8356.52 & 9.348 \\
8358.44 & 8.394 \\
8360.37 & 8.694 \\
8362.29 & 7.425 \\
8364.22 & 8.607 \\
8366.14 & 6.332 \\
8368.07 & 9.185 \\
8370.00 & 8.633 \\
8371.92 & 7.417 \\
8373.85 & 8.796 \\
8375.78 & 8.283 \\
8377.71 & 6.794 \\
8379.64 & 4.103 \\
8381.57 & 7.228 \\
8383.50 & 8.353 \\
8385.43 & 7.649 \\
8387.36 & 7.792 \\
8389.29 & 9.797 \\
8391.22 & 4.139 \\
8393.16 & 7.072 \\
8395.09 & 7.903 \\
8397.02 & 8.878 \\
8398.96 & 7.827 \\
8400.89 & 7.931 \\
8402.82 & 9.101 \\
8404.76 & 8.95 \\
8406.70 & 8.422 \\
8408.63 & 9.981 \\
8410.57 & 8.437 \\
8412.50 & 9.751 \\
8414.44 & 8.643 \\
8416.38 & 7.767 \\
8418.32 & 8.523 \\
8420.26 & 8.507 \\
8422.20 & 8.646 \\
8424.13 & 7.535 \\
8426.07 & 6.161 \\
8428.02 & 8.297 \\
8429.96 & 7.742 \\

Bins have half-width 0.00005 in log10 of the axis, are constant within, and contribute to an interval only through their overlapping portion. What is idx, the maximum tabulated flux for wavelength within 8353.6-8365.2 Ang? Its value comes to 9.348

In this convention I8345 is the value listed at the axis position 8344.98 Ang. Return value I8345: 8.359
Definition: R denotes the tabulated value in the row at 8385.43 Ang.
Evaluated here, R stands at 7.649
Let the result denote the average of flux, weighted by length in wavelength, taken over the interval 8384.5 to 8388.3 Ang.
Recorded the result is 7.72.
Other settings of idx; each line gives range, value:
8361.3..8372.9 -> 9.185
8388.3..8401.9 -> 9.797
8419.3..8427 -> 8.646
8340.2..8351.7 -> 8.359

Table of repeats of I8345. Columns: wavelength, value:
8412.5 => 9.751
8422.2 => 8.646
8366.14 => 6.332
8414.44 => 8.643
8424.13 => 7.535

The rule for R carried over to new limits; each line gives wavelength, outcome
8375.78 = 8.283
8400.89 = 7.931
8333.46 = 6.915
